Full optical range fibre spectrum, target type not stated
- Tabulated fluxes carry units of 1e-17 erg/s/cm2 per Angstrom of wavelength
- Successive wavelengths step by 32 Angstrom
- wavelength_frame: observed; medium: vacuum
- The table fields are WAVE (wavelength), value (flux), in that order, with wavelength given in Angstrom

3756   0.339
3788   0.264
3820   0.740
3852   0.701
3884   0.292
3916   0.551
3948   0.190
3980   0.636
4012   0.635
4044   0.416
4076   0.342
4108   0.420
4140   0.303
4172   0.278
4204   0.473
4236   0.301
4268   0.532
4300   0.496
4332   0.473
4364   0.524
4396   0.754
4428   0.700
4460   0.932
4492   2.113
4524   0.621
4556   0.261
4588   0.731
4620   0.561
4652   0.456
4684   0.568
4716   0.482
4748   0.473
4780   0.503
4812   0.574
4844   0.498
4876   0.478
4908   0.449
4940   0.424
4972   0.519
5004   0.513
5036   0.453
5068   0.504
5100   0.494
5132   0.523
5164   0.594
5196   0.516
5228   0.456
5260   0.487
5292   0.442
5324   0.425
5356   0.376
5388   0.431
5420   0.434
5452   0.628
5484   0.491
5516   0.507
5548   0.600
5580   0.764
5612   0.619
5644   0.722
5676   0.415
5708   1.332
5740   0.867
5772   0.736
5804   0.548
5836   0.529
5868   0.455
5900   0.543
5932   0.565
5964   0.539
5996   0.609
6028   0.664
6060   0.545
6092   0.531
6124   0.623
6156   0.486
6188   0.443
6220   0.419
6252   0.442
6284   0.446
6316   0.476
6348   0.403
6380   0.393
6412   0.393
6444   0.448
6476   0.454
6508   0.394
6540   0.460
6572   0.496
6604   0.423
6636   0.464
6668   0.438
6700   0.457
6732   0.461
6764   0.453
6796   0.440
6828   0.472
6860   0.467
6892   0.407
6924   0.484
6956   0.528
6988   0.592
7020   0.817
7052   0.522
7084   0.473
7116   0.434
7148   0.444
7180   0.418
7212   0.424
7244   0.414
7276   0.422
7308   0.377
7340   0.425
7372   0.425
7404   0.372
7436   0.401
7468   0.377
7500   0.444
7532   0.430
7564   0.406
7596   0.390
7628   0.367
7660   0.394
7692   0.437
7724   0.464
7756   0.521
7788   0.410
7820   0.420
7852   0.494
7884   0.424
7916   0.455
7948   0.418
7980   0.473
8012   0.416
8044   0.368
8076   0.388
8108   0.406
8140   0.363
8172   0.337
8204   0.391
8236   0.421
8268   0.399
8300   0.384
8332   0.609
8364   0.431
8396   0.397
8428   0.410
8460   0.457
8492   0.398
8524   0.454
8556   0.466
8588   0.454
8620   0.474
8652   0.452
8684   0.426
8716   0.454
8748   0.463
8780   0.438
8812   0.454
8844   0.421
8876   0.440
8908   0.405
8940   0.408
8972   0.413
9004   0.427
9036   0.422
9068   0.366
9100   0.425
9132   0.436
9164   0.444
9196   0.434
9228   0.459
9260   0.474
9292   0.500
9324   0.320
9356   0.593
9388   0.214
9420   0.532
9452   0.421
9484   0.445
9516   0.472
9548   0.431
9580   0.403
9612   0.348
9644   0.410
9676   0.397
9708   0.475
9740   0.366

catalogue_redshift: 0.138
